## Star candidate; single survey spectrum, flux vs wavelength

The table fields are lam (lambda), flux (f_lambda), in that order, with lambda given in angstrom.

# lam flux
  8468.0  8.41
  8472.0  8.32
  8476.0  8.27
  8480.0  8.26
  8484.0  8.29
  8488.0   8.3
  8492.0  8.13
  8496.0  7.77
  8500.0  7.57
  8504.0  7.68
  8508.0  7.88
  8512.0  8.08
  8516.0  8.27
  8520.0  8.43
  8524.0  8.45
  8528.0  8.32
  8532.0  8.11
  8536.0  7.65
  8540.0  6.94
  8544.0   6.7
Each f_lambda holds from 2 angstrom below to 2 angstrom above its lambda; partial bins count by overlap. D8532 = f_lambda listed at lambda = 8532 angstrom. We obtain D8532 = 8.11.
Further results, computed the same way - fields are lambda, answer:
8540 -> 6.94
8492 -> 8.13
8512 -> 8.08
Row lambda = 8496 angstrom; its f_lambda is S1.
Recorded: 7.77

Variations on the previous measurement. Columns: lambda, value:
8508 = 7.88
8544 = 6.7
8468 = 8.41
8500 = 7.57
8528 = 8.32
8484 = 8.29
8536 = 7.65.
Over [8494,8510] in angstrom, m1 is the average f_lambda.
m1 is 7.72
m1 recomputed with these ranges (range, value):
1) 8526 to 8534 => 8.21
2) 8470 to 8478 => 8.29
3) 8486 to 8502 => 7.94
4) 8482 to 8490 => 8.29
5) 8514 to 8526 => 8.38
